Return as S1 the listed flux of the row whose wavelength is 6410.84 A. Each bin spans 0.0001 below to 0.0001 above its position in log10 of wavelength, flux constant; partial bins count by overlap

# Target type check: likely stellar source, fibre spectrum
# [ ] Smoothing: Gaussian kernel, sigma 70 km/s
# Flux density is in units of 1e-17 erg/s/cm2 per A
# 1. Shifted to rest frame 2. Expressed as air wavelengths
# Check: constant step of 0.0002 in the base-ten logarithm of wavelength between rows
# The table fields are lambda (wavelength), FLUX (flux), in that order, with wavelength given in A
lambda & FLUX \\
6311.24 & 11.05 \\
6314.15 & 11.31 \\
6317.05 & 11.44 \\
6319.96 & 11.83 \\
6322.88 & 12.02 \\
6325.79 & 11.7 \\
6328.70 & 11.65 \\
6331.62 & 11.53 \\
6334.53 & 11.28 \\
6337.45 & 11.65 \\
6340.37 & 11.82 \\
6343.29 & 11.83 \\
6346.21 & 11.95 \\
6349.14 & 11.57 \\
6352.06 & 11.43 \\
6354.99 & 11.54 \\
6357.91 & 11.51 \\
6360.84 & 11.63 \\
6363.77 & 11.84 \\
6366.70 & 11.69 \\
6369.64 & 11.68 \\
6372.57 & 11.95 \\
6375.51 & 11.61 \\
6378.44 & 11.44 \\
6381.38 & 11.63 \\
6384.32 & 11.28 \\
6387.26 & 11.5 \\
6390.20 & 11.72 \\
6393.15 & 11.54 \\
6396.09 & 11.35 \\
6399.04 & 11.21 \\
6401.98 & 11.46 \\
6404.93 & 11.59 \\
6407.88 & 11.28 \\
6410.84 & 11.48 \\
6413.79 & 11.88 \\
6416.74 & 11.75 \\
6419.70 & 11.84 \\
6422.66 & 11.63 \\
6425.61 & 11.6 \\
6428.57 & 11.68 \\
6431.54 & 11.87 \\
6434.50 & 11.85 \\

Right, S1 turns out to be 11.48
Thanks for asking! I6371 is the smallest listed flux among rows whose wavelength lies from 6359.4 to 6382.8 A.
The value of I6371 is 11.44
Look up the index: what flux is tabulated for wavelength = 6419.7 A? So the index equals 11.84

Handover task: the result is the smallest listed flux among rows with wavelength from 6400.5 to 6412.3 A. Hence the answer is 11.28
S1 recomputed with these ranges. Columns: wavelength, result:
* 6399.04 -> 11.21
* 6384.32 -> 11.28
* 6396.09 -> 11.35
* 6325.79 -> 11.7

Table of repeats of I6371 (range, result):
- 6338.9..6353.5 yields 11.43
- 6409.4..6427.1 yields 11.48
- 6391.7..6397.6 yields 11.35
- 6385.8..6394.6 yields 11.5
